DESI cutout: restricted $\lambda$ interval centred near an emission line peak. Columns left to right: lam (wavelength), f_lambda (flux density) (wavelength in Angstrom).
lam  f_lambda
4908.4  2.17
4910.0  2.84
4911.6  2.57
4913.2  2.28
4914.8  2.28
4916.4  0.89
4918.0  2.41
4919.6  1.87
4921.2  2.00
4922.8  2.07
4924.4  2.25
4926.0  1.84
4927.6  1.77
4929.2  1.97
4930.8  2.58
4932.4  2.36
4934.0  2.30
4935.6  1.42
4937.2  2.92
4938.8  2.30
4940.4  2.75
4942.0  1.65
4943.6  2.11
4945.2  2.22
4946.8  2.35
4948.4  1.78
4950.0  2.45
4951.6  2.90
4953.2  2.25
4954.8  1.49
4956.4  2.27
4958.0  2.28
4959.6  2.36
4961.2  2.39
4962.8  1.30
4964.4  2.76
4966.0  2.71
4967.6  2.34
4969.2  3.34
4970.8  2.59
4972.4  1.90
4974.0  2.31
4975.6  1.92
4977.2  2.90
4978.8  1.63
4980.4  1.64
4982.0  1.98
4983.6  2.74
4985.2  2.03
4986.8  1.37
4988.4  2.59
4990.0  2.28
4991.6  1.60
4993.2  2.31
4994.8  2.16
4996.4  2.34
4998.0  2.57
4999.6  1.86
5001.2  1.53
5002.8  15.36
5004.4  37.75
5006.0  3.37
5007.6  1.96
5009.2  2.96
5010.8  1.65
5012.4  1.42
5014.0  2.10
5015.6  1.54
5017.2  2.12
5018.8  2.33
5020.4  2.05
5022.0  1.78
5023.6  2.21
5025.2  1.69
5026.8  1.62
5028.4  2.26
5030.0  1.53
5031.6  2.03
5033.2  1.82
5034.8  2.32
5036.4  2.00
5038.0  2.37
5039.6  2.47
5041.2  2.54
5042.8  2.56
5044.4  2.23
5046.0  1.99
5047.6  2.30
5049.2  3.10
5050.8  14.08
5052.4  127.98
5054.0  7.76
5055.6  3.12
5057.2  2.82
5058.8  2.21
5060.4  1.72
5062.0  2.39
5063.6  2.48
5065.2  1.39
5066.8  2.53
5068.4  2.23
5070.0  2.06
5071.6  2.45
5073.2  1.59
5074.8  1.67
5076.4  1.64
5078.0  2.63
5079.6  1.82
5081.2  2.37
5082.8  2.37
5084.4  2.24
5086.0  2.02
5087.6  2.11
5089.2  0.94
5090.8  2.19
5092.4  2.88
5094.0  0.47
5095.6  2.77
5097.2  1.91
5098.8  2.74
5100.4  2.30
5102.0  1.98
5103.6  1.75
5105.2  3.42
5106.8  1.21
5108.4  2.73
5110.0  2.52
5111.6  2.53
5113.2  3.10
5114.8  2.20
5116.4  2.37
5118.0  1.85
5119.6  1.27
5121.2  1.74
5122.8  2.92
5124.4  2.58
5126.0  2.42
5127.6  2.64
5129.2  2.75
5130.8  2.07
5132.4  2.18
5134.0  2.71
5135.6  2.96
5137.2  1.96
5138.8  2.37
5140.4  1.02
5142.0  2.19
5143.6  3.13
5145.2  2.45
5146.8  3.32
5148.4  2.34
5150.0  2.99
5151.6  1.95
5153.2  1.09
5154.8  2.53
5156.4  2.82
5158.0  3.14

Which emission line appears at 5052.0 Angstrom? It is [O III]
